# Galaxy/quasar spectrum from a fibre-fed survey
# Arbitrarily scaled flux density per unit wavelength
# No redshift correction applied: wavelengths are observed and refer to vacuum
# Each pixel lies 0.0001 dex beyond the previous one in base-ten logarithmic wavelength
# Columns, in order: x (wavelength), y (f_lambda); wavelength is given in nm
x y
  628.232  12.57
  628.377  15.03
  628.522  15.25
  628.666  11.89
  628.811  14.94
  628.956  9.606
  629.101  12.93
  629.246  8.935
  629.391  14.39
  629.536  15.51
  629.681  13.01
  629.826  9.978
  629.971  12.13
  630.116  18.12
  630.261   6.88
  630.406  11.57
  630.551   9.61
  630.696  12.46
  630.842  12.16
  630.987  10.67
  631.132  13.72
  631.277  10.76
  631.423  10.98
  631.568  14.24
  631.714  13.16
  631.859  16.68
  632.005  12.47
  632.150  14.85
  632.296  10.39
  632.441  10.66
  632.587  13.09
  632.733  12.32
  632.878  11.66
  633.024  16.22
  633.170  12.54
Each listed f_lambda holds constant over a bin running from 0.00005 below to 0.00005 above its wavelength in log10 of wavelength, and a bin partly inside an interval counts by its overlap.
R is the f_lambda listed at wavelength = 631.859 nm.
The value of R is 16.68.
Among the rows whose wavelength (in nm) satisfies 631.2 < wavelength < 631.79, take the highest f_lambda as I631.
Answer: 14.24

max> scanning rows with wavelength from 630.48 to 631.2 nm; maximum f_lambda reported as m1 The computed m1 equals 13.72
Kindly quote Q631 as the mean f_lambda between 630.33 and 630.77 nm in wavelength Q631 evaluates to 11.2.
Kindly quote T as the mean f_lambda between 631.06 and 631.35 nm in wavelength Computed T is 12.2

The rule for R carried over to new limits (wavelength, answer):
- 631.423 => 10.98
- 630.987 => 10.67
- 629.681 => 13.01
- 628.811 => 14.94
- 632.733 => 12.32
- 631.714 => 13.16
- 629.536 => 15.51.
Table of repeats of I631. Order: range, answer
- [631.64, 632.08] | 16.68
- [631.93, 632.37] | 14.85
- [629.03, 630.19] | 18.12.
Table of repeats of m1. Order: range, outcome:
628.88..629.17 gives 12.93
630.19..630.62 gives 11.57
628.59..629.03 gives 14.94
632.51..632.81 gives 13.09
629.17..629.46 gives 14.39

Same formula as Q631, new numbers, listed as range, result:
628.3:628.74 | 14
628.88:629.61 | 12.3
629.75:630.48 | 11.7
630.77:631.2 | 12.2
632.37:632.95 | 11.9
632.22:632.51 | 10.6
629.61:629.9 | 11.5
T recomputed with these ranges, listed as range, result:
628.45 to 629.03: 12.9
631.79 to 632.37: 13.6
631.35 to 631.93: 13.8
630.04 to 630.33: 12.6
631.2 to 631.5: 11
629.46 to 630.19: 13.7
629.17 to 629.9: 12.4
